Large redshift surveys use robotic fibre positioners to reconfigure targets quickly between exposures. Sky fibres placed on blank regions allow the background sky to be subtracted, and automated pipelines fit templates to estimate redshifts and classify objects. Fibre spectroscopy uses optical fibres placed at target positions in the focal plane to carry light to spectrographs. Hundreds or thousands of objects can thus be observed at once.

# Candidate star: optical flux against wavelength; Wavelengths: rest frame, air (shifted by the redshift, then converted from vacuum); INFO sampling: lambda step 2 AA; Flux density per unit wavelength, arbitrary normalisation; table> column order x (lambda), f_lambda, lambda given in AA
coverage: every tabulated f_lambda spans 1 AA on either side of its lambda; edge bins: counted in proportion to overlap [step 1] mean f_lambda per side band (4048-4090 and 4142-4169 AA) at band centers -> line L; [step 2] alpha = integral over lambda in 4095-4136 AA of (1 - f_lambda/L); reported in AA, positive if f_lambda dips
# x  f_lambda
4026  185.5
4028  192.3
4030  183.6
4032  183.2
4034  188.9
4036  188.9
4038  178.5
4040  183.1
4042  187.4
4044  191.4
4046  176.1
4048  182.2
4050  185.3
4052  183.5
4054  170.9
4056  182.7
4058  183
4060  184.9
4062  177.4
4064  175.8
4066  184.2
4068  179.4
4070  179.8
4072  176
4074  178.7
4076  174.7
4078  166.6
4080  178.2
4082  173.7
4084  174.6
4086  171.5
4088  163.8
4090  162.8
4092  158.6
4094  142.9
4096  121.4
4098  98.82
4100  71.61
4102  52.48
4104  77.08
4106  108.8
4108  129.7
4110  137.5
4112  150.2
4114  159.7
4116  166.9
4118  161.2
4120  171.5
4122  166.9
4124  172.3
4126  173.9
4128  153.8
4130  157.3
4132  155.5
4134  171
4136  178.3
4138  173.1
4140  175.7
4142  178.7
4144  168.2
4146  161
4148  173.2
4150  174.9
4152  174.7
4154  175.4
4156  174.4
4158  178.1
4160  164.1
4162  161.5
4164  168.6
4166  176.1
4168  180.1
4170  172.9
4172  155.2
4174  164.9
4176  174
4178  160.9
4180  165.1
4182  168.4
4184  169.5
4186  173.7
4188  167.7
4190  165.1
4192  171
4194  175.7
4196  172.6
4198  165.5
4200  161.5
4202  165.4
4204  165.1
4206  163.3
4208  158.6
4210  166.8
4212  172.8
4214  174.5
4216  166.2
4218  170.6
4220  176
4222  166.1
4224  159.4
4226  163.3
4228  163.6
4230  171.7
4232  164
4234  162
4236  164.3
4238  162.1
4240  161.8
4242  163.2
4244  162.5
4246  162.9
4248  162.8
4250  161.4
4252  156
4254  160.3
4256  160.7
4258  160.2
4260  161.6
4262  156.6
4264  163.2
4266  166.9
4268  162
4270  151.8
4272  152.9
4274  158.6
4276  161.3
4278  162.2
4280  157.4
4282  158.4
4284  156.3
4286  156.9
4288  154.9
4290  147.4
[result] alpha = 8.3 AA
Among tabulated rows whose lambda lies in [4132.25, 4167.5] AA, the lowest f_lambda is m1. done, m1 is 161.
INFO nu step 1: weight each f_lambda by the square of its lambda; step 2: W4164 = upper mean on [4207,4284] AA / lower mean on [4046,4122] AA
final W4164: 1.12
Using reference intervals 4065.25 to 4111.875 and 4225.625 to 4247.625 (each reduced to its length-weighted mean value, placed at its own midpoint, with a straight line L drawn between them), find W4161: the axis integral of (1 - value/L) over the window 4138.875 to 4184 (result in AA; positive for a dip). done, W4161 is -4.5 AA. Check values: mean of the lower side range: 146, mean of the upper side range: 164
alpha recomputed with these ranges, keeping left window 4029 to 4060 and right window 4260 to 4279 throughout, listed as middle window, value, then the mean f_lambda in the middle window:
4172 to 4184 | 0.2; 166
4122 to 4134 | 0.7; 164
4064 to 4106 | 7.1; 149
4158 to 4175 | 0.2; 169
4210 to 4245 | -0.4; 166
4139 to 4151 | 0.1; 172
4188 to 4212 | 0.0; 167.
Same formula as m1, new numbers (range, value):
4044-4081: 166.6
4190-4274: 151.8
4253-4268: 156.6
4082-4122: 52.48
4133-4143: 171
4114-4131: 153.8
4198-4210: 158.6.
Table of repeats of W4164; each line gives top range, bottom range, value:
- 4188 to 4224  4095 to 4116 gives 1.55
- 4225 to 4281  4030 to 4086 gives 0.98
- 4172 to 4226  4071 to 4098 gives 1.09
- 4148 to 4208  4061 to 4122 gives 1.17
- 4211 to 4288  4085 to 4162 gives 1.13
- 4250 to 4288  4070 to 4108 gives 1.22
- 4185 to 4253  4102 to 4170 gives 1.07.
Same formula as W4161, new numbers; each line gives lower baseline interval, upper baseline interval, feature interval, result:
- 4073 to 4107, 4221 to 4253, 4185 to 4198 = -1.2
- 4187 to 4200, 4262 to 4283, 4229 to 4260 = 0.1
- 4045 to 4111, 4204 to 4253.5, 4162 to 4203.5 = -1.6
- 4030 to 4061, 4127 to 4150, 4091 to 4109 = 7.0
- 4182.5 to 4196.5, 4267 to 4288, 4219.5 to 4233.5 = -0.1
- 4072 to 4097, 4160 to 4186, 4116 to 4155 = -0.6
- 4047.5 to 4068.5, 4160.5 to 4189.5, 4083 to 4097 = 1.7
